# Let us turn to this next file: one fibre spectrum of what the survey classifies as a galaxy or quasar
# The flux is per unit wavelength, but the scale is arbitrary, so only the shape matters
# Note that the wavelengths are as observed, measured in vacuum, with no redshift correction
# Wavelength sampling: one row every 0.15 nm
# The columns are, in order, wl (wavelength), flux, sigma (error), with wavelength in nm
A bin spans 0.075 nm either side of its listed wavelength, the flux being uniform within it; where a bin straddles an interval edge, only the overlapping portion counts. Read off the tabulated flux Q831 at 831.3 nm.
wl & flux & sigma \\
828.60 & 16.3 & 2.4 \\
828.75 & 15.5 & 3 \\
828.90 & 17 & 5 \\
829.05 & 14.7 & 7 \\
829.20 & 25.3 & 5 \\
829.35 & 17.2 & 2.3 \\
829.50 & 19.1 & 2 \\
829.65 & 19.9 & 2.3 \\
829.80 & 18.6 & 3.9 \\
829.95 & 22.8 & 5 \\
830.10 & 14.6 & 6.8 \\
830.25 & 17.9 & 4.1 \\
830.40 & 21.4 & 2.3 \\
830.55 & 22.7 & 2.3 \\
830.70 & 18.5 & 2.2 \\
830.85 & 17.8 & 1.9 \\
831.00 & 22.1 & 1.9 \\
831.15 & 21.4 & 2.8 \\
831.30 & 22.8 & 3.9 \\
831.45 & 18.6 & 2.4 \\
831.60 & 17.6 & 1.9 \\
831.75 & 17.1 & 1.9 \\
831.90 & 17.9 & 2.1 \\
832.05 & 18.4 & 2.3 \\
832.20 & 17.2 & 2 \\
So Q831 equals 22.8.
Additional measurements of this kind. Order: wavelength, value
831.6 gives 17.6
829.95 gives 22.8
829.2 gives 25.3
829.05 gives 14.7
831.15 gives 21.4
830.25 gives 17.9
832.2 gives 17.2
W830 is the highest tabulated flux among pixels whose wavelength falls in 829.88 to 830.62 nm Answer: 22.8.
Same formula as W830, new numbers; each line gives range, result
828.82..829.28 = 25.3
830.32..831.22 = 22.7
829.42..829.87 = 19.9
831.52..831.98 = 17.9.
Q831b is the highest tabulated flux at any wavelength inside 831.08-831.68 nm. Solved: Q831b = 22.8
